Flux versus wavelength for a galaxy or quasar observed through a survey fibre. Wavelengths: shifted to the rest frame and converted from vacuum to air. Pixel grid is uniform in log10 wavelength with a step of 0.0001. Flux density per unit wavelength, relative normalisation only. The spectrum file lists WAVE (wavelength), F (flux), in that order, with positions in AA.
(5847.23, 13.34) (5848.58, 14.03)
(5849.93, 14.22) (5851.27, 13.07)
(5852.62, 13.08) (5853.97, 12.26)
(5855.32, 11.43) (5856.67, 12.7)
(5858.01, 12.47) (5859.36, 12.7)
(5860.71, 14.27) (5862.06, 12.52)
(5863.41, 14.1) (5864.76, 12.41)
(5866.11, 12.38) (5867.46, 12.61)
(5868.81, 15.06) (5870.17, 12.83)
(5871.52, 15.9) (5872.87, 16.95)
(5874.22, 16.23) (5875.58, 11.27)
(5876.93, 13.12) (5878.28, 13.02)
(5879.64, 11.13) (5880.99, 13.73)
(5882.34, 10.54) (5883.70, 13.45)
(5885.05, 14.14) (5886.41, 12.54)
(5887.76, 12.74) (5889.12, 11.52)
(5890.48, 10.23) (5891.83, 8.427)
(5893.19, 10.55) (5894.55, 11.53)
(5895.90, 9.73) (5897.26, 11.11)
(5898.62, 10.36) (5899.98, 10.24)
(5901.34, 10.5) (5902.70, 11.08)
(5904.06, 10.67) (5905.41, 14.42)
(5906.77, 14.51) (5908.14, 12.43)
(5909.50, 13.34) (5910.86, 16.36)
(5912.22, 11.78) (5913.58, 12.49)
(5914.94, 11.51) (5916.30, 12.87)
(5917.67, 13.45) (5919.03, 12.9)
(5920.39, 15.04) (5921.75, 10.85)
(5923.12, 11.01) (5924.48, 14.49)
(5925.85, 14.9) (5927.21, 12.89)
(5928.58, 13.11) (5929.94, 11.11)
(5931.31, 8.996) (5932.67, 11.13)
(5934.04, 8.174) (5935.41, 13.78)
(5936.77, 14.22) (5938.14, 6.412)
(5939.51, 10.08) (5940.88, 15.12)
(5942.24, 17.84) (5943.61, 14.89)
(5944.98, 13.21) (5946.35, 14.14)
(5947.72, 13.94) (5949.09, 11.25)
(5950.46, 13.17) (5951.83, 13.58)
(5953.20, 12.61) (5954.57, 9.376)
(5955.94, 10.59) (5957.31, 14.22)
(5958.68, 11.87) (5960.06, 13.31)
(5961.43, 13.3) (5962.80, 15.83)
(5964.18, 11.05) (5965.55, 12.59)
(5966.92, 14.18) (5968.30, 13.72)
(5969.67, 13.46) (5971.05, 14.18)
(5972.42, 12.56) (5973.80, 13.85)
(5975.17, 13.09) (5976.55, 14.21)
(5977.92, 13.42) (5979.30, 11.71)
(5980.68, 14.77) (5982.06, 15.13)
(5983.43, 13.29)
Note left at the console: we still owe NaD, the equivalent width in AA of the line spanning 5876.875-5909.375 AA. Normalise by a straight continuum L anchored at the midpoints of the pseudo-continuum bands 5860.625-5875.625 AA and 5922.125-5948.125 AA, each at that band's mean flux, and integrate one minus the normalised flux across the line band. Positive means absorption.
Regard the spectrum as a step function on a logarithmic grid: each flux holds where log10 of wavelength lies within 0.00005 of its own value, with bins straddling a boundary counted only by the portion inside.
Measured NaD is 4.1 AA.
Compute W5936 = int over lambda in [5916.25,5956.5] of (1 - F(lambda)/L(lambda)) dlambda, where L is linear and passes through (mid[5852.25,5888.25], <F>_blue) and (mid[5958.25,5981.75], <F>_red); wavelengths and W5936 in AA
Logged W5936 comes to 2.47 AA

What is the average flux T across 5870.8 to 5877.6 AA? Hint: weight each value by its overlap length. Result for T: 14.7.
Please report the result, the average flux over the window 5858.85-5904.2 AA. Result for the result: 12.4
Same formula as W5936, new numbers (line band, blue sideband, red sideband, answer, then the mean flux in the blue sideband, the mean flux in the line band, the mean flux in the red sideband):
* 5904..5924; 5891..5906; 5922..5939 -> -3.24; 10.8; 13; 11.6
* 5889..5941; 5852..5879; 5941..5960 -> 5.54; 13.4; 11.8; 13.2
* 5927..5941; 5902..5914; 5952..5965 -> 1.75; 13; 11.2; 12.5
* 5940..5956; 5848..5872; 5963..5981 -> -0.09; 13.2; 13.4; 13.3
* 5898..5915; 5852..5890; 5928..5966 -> 0.63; 13.1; 12.3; 12.5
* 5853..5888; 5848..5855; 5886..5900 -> -3.17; 13.2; 13.2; 10.8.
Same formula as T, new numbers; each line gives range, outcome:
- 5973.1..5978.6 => 13.6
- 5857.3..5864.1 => 13.2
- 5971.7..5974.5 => 13.2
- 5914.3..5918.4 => 12.6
